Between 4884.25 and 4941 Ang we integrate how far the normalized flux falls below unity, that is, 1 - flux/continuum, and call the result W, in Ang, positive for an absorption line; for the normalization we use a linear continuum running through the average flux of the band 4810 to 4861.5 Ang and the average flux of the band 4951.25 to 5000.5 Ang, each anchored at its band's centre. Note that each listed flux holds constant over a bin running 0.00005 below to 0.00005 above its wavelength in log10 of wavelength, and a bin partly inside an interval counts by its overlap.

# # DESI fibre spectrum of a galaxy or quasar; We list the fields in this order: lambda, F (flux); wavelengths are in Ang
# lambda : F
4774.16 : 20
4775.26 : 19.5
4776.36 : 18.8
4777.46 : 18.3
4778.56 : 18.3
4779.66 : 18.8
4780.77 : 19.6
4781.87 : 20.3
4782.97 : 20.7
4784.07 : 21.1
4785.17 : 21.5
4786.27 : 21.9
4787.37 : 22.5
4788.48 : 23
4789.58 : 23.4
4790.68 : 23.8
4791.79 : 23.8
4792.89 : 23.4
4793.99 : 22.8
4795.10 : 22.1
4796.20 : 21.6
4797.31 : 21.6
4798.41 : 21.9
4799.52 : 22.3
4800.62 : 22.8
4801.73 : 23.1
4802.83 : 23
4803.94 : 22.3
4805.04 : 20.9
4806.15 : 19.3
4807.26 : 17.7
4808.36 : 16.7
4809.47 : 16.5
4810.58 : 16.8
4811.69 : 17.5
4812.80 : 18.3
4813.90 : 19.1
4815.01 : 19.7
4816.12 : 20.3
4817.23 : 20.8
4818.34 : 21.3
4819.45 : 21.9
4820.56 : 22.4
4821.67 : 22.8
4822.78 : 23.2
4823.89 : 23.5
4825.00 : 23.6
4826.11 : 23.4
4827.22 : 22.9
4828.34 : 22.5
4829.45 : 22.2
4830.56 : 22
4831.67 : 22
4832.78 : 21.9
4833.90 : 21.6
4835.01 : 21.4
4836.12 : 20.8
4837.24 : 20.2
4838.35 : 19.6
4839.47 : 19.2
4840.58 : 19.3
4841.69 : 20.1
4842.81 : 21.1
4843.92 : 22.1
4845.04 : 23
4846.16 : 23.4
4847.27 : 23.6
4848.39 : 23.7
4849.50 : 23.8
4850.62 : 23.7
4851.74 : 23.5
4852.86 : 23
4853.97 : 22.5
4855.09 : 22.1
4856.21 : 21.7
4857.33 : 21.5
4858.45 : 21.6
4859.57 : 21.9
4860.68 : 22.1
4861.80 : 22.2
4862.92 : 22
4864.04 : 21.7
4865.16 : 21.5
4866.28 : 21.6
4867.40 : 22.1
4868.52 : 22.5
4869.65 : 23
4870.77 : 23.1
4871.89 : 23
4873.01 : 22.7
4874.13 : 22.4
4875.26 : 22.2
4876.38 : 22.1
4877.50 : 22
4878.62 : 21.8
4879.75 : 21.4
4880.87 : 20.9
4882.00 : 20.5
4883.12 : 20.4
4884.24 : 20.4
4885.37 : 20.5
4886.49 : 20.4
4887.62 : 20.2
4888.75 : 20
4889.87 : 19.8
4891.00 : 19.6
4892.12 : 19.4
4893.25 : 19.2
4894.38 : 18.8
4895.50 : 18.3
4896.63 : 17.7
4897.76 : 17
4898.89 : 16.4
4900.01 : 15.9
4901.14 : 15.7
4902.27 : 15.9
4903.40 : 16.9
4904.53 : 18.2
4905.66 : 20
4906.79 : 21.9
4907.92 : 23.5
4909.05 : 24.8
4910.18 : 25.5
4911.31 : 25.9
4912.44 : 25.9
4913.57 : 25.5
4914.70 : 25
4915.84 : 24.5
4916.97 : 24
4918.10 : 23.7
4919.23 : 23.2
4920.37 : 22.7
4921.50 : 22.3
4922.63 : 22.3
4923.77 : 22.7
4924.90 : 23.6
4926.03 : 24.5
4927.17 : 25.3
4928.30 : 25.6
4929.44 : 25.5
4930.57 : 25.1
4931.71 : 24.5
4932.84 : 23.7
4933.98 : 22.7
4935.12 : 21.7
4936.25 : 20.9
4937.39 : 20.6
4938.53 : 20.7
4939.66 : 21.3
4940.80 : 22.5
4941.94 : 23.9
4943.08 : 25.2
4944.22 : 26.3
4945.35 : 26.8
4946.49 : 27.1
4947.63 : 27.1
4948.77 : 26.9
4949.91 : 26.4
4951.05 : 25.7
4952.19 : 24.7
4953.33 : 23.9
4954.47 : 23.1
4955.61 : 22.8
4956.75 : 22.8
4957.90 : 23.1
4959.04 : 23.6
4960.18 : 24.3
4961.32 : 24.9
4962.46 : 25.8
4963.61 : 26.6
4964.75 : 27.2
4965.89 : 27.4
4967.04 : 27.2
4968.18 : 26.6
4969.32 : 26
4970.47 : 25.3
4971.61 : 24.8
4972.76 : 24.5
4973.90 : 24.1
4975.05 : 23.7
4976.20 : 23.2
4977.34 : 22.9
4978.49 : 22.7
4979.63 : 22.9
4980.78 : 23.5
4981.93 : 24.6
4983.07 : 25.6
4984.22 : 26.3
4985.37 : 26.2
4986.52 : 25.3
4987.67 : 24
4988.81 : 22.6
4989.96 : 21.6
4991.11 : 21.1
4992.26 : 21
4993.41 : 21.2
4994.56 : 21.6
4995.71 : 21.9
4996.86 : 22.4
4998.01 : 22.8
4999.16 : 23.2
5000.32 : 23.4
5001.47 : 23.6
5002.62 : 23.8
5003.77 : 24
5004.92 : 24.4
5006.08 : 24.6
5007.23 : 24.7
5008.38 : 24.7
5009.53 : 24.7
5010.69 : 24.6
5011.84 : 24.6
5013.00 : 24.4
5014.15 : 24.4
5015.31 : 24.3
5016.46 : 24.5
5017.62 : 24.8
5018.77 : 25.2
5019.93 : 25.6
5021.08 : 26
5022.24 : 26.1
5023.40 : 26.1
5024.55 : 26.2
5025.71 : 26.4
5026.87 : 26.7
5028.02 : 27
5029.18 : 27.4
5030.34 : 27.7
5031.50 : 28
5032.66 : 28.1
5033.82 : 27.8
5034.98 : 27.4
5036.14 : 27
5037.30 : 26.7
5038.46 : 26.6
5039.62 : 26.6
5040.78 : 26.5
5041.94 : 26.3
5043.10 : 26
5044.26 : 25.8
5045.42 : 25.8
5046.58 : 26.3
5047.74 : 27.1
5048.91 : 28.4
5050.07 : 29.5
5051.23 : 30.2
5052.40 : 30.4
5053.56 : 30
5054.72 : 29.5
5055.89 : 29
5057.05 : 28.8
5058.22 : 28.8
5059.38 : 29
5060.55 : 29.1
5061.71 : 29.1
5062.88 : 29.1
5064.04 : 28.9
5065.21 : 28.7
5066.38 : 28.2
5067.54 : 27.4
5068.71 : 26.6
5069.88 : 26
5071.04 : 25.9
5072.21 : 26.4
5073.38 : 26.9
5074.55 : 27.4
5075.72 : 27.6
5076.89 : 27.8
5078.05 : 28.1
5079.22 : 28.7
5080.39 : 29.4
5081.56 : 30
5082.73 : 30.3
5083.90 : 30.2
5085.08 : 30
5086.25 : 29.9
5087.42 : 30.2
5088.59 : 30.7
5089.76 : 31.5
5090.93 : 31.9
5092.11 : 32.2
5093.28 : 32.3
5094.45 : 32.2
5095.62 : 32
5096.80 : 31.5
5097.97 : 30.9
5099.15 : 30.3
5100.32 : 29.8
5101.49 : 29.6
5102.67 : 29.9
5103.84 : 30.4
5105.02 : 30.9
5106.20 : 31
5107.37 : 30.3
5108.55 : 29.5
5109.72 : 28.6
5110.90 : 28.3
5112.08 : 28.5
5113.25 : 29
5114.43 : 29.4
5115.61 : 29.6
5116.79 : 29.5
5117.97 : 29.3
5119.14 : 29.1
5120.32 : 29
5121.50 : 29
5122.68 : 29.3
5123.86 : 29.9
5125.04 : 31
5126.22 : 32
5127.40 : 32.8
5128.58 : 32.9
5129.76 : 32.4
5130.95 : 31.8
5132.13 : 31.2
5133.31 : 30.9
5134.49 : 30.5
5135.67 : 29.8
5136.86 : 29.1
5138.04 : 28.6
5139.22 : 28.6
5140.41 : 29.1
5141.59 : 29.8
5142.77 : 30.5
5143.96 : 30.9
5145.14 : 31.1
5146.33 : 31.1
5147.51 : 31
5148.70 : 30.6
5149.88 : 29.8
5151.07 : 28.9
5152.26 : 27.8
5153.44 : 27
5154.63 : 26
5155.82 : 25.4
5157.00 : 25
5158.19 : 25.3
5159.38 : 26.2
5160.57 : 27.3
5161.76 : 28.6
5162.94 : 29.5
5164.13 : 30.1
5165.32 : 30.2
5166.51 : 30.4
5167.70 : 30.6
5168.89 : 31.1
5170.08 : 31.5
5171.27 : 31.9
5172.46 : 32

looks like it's 3.3 Ang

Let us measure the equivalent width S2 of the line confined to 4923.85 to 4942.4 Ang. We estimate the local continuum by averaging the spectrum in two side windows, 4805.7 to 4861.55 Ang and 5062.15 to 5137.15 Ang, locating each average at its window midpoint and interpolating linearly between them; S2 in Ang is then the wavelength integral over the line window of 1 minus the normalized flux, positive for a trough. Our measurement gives 0.9 Ang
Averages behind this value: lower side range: 21.3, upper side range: 29.7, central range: 23.2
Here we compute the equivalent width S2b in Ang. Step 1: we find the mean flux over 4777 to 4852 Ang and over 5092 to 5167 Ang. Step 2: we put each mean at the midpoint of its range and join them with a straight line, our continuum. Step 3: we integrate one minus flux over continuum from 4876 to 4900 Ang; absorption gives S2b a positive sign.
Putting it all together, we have 3.67 Ang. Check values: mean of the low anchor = 21.4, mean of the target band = 19.7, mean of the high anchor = 29.7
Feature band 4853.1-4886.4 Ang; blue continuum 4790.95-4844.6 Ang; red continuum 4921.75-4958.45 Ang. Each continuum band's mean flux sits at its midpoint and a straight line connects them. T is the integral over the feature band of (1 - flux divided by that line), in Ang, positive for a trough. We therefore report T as 0.8 Ang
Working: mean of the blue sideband 21.2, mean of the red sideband 24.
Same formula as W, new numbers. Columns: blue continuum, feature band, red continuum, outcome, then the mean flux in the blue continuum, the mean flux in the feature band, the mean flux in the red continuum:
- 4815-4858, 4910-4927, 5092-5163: 0.1 Ang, 22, 24.1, 29.7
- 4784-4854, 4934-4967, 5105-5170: 0.6 Ang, 21.6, 24.4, 29.6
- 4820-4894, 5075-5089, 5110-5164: -0.7 Ang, 21.8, 29.4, 29.4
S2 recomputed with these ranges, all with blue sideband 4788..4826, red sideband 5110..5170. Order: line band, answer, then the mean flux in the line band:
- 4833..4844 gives 0.8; 20.5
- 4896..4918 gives 2.5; 21.1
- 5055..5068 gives -0.6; 28.8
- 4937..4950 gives 0.1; 24.6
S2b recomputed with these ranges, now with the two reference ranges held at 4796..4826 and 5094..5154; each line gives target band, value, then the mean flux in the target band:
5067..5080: 0.6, 27.2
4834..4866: 0.2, 21.9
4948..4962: 0.4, 24.4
